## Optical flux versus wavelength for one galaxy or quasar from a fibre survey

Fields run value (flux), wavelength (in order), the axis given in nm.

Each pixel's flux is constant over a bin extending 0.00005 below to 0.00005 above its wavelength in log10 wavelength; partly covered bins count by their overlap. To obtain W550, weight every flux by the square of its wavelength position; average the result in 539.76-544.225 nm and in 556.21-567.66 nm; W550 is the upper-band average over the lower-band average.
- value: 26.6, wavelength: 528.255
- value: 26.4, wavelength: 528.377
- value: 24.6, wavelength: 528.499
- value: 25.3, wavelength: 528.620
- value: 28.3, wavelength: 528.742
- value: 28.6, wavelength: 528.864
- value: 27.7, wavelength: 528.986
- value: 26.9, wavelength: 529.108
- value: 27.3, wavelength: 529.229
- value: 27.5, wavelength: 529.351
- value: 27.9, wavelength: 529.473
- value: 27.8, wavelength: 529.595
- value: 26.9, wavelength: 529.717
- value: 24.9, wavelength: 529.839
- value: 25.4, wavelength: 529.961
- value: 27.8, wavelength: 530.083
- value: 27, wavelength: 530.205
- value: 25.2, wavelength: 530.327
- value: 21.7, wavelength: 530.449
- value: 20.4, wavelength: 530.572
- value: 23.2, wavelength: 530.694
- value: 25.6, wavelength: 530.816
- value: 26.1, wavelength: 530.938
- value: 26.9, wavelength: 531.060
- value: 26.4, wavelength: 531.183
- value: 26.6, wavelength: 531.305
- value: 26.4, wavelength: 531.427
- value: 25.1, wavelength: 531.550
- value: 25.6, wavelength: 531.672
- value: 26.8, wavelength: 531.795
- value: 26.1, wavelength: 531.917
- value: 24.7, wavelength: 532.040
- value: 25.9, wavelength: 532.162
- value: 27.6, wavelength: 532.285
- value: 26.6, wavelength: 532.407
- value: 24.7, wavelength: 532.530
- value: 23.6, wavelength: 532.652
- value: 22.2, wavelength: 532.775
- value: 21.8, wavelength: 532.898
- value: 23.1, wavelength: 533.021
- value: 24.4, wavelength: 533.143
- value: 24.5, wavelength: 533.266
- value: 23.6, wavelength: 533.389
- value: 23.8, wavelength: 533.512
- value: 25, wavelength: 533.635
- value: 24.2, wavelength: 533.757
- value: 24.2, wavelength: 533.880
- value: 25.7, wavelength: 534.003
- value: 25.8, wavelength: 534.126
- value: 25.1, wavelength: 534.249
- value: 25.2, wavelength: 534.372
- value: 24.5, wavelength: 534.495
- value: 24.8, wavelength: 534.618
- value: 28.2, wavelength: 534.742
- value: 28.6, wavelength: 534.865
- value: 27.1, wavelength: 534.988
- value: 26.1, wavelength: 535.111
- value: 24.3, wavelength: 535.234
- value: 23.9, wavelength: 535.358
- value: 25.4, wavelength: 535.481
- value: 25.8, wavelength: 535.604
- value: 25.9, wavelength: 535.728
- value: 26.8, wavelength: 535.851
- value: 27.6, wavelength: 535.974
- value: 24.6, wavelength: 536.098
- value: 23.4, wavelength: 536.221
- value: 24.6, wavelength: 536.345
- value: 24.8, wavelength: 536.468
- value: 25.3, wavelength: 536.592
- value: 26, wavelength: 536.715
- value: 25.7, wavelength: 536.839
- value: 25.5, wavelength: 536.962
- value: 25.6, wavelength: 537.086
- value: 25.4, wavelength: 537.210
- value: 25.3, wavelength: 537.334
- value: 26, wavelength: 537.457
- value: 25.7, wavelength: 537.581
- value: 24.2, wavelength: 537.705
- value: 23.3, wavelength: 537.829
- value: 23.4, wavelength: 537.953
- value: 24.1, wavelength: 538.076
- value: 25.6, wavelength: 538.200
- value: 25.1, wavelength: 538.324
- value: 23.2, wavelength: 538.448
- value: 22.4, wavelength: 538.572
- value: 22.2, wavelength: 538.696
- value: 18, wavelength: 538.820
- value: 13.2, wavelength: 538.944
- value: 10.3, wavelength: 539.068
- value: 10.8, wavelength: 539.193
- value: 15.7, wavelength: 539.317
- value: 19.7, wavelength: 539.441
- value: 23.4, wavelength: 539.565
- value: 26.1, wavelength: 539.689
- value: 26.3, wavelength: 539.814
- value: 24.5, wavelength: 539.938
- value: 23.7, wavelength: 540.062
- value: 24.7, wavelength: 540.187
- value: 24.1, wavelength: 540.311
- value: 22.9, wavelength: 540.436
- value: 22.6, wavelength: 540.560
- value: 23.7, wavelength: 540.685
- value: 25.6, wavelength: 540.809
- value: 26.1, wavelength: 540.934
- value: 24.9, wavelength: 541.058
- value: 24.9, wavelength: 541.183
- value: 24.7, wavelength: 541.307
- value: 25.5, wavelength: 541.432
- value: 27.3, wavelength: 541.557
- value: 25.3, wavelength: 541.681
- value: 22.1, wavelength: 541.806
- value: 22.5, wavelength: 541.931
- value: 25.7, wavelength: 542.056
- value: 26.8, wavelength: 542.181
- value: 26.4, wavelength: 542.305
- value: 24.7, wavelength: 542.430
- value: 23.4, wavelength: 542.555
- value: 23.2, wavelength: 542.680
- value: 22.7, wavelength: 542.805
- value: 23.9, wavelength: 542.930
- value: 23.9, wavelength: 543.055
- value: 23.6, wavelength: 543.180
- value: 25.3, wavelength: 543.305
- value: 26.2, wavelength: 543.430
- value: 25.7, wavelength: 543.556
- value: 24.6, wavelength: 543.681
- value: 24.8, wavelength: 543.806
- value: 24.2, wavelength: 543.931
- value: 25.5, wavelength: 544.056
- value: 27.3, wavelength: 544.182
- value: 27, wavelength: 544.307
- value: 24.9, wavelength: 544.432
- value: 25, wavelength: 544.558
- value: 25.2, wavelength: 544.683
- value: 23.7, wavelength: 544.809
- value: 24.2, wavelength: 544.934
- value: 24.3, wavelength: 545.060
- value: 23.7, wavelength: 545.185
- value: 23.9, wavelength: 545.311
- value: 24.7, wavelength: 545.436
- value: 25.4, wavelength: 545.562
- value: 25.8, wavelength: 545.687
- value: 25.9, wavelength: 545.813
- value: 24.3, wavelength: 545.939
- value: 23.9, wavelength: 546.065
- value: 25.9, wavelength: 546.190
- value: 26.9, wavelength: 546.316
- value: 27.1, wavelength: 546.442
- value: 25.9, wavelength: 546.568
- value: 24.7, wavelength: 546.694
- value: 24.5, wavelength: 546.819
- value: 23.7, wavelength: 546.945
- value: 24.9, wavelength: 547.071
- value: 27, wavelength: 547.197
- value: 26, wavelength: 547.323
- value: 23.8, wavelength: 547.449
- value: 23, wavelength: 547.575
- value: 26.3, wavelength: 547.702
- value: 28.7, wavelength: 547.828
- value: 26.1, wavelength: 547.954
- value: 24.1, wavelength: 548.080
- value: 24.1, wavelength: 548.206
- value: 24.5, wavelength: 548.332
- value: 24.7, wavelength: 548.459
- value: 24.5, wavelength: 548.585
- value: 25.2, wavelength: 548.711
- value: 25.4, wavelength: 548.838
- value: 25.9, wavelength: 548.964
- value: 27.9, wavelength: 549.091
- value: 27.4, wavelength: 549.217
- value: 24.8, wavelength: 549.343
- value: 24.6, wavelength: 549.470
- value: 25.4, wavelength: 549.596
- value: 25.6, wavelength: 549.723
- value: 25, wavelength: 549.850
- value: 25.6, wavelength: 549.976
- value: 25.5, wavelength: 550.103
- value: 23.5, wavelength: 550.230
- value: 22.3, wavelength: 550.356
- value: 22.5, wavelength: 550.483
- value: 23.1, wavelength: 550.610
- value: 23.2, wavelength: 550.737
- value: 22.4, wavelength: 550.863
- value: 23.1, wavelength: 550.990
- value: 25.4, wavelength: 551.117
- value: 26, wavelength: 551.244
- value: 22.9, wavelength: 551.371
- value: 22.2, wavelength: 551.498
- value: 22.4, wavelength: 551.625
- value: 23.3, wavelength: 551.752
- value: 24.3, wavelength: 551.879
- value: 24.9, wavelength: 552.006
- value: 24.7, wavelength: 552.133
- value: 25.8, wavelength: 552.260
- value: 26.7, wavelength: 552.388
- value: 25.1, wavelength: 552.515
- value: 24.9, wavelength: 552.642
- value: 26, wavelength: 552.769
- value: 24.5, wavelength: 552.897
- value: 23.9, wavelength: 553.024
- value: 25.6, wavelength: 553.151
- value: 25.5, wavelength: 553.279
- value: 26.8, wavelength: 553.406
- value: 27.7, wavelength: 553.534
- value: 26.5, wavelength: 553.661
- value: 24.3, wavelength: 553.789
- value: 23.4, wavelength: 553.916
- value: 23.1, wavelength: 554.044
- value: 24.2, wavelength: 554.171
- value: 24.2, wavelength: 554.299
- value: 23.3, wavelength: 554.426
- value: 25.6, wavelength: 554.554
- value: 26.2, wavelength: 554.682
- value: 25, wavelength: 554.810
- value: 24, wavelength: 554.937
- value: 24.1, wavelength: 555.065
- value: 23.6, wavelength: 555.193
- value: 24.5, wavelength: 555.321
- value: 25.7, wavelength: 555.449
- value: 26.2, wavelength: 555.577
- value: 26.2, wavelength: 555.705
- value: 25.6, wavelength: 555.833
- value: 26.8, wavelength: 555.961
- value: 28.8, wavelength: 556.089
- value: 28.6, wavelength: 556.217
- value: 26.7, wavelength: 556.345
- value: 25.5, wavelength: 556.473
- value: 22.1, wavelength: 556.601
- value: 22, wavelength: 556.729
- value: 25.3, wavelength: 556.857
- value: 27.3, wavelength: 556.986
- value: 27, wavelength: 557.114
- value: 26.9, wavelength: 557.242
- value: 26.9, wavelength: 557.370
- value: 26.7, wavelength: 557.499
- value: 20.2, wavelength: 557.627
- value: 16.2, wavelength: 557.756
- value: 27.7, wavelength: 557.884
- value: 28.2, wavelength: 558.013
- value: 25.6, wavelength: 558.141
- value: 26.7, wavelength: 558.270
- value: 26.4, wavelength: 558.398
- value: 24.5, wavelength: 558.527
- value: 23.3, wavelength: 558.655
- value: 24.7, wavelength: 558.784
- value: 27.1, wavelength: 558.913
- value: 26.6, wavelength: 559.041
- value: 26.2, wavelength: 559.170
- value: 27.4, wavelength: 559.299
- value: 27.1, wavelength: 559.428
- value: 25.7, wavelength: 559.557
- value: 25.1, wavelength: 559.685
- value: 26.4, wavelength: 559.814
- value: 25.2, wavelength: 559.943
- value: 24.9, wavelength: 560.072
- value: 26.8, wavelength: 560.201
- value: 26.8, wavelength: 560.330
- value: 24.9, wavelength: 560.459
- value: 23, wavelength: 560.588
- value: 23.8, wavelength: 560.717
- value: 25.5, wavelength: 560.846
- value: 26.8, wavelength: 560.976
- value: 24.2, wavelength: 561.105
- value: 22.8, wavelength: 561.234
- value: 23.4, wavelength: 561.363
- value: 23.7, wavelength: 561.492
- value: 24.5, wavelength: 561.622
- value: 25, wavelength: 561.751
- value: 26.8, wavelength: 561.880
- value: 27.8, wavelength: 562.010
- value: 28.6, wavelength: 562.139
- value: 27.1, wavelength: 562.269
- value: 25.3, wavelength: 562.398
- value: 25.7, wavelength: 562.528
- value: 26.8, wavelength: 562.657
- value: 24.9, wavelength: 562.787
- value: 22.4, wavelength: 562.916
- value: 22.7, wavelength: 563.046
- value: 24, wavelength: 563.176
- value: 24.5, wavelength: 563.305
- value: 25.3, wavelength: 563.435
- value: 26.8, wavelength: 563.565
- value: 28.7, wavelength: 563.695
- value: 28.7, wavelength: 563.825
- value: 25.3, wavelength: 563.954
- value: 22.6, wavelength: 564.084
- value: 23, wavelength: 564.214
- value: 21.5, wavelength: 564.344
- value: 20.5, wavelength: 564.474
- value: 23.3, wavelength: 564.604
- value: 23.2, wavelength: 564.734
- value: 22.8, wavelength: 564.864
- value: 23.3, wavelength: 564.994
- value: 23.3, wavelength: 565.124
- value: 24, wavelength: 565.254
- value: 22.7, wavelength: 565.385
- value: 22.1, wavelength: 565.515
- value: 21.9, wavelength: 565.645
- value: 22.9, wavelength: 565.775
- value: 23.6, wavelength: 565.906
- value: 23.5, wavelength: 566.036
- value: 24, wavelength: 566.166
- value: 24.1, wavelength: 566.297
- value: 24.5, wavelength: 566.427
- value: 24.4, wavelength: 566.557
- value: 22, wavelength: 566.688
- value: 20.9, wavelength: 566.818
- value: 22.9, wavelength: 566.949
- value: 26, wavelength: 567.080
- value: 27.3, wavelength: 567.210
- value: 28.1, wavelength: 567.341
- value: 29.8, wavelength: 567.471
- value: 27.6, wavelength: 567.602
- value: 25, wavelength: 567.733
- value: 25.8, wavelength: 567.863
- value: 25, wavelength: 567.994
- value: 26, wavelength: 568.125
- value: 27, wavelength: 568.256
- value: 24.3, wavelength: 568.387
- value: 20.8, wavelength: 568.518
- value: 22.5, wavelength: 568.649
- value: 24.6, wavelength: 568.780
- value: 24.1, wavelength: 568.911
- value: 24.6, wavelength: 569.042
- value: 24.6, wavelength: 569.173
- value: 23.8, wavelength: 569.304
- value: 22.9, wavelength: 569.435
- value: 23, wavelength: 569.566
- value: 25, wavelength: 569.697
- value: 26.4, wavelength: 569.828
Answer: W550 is 1.1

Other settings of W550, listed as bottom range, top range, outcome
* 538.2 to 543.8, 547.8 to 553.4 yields 1.11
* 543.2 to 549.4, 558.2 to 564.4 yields 1.06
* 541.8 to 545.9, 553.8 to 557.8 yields 1.05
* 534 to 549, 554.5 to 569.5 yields 1.10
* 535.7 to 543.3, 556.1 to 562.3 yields 1.16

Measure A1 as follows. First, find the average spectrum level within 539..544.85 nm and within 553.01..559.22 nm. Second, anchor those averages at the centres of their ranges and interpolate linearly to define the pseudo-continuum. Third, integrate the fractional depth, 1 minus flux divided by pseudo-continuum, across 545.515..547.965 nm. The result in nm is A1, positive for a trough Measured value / -0.115 nm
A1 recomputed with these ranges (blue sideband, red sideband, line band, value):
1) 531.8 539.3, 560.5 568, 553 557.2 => -0.15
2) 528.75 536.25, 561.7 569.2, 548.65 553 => 0.07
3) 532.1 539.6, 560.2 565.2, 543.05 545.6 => -0.08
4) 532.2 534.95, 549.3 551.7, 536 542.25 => 0.28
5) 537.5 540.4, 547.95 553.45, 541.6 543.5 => -0.15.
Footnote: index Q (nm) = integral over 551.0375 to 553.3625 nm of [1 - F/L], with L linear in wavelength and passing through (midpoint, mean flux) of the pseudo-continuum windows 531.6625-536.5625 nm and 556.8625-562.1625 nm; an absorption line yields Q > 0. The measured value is 0.06 nm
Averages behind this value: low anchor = 25.2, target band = 24.7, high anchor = 25.4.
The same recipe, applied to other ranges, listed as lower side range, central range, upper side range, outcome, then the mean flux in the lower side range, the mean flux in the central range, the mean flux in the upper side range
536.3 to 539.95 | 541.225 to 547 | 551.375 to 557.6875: -0.33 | 22.7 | 24.9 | 25.1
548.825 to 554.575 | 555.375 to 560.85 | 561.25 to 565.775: -0.23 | 24.7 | 25.6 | 24.4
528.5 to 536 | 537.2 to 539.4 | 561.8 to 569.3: 0.36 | 25.6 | 21.2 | 24.6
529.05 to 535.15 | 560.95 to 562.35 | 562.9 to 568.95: -0.06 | 25.4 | 25.5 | 24.3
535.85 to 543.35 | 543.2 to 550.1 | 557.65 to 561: -0.28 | 23.6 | 25.3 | 25.4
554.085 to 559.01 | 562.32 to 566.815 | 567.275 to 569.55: 0.21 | 25.3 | 23.9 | 25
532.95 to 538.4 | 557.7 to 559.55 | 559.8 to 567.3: -0.08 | 25.2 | 25.6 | 24.5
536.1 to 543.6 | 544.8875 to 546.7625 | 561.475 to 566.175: -0.10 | 23.6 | 25.1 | 24.4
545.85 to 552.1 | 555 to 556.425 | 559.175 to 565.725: -0.07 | 24.8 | 26.1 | 24.8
